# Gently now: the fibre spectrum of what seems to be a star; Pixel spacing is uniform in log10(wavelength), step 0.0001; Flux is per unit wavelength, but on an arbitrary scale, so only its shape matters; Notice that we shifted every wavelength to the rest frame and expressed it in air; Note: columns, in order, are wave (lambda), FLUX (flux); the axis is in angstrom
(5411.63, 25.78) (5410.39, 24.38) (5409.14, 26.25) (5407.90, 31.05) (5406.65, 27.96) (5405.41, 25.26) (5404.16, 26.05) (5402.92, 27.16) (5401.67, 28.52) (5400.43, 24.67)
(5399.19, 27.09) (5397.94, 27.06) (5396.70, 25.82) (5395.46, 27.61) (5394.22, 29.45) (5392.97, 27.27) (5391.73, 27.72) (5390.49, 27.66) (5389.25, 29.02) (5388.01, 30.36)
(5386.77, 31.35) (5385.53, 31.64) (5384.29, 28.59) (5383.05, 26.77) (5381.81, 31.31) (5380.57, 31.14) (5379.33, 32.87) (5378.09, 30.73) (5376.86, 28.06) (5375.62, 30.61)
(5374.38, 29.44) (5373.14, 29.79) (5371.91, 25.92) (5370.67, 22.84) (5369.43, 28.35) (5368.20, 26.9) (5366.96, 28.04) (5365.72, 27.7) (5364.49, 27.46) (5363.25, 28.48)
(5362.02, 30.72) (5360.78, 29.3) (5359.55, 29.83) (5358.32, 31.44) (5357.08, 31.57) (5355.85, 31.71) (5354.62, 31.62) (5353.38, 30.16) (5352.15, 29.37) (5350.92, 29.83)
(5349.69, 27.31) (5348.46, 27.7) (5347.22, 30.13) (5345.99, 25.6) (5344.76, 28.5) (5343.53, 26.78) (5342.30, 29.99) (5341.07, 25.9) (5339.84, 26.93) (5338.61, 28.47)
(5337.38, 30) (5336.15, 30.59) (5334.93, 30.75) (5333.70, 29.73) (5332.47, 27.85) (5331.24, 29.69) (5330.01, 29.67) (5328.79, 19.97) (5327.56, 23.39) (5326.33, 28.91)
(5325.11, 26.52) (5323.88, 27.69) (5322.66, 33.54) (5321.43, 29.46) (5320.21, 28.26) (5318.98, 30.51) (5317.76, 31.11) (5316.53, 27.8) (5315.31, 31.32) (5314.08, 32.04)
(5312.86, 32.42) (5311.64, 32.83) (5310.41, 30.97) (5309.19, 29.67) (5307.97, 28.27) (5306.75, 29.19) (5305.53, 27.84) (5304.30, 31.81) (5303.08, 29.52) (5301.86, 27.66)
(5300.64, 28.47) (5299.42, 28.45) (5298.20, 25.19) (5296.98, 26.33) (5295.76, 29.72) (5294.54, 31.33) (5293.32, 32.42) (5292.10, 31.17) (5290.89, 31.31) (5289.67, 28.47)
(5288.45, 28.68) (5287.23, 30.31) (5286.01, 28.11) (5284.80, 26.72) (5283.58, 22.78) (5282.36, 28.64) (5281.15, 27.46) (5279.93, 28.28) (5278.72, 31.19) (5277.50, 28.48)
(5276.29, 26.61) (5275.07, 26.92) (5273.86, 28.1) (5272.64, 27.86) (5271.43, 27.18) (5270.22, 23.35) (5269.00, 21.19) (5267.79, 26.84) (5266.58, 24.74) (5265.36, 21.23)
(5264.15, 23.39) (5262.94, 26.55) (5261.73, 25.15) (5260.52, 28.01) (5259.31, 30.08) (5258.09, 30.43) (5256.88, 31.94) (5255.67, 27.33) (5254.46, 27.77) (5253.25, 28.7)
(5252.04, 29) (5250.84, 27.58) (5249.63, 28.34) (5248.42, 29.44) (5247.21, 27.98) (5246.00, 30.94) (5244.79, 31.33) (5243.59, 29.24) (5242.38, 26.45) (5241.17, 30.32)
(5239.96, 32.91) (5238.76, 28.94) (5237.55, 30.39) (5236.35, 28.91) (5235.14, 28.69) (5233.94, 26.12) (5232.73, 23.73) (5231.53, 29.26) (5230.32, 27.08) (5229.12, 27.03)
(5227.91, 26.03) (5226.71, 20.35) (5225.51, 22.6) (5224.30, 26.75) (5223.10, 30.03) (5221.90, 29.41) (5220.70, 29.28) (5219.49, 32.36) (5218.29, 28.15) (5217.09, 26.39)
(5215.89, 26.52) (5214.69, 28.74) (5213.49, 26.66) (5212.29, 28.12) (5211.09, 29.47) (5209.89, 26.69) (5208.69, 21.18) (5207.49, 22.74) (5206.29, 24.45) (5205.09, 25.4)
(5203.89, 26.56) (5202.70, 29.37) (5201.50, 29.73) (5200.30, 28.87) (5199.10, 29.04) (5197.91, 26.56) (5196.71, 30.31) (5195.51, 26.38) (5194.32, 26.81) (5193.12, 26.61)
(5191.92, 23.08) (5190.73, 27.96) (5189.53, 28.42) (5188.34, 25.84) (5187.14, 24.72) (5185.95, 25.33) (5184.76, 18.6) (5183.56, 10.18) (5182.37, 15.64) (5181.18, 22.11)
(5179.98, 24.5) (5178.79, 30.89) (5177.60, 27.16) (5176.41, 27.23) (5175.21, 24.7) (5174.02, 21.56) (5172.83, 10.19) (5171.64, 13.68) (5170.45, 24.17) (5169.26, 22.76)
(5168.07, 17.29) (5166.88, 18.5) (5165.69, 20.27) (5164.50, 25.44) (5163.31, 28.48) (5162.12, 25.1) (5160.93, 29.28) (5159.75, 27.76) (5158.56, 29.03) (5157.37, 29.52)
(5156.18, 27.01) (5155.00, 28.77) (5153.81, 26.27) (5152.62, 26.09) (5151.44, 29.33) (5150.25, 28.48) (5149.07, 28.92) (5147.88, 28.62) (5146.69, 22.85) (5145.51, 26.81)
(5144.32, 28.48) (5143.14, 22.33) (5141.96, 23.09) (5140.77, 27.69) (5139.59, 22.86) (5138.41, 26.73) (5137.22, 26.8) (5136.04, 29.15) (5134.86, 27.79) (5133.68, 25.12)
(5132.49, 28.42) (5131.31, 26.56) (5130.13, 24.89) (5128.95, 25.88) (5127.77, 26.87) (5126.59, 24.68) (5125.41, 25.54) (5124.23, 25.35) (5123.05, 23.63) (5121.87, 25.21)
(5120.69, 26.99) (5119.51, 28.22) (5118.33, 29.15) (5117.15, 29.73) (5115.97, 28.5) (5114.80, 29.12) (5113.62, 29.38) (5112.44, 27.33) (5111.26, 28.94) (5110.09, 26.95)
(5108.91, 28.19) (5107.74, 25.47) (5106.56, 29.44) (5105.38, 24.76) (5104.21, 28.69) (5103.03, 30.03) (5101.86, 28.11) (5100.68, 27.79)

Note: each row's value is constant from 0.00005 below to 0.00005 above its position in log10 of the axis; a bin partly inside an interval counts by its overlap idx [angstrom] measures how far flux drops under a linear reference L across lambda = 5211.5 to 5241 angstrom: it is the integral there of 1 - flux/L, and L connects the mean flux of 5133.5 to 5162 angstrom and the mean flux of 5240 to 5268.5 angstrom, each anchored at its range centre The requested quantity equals 0.0 angstrom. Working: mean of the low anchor 27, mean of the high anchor 28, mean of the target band 27.7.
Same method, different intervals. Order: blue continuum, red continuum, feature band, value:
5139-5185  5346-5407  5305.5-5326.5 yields -2.0 angstrom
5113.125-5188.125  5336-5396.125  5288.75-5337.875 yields -2.2 angstrom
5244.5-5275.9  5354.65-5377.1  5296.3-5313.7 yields -0.8 angstrom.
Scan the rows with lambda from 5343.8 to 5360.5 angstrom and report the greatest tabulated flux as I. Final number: 31.71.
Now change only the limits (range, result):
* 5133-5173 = 29.52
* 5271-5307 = 32.42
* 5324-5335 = 30.75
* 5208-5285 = 32.91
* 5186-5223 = 32.36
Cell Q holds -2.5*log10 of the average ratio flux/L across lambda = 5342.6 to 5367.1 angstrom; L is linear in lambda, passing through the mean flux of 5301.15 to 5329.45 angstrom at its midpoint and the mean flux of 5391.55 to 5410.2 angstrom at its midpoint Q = -0.04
